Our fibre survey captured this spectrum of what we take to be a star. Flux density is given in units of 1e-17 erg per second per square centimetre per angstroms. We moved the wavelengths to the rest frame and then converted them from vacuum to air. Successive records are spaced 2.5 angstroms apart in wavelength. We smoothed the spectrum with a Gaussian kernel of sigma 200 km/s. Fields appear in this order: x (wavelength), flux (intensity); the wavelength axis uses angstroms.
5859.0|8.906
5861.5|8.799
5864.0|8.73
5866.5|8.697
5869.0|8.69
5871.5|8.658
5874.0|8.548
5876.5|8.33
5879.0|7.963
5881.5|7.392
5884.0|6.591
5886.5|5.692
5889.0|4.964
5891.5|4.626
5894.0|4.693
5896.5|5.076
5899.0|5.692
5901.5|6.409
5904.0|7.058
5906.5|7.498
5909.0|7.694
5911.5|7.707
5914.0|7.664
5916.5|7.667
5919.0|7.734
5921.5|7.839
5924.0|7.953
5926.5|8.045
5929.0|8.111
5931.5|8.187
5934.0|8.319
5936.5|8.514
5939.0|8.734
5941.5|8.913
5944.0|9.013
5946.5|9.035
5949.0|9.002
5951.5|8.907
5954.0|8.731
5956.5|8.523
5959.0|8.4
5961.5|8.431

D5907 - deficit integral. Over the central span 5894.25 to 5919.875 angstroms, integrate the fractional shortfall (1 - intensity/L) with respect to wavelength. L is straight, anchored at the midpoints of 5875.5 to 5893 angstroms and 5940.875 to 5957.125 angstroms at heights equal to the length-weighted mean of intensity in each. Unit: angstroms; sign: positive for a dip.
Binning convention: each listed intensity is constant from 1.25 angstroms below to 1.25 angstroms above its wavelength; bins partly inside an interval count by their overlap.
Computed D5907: 1.5 angstroms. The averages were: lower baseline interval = 6.46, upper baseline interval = 8.89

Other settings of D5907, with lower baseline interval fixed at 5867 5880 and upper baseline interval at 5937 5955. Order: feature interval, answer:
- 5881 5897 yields 5.7 angstroms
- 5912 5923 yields 1.3 angstroms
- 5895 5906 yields 3.2 angstroms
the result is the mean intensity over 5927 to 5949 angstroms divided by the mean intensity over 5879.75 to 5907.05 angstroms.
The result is 1.44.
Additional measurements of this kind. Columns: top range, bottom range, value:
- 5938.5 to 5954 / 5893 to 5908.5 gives 1.45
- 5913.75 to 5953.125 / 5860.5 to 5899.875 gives 1.18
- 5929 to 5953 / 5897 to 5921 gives 1.21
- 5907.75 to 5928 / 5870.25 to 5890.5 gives 1.08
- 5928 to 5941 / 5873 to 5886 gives 1.10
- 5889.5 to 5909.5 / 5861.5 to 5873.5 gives 0.69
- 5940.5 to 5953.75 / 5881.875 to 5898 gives 1.66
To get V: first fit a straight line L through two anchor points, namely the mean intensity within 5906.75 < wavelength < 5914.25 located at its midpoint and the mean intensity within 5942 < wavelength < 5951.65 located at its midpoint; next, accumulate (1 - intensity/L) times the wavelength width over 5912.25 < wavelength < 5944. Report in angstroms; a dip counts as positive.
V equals 0.6 angstroms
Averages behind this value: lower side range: 7.67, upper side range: 8.99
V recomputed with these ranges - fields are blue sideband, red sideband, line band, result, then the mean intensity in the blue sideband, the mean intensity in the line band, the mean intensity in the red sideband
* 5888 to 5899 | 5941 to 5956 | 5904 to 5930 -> -4.53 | 4.93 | 7.75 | 8.91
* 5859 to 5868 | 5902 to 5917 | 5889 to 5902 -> 4.40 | 8.76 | 5.2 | 7.49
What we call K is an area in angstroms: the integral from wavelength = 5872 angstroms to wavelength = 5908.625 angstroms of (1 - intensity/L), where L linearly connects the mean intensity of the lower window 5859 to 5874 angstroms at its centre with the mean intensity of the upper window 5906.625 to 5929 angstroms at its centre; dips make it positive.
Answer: 7.8 angstroms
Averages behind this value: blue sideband 8.72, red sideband 7.79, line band 6.54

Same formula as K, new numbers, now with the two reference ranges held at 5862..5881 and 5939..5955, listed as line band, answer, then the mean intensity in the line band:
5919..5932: 1.2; 7.99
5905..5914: 1.1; 7.62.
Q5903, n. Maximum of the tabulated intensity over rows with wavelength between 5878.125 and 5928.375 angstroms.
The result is 8.045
